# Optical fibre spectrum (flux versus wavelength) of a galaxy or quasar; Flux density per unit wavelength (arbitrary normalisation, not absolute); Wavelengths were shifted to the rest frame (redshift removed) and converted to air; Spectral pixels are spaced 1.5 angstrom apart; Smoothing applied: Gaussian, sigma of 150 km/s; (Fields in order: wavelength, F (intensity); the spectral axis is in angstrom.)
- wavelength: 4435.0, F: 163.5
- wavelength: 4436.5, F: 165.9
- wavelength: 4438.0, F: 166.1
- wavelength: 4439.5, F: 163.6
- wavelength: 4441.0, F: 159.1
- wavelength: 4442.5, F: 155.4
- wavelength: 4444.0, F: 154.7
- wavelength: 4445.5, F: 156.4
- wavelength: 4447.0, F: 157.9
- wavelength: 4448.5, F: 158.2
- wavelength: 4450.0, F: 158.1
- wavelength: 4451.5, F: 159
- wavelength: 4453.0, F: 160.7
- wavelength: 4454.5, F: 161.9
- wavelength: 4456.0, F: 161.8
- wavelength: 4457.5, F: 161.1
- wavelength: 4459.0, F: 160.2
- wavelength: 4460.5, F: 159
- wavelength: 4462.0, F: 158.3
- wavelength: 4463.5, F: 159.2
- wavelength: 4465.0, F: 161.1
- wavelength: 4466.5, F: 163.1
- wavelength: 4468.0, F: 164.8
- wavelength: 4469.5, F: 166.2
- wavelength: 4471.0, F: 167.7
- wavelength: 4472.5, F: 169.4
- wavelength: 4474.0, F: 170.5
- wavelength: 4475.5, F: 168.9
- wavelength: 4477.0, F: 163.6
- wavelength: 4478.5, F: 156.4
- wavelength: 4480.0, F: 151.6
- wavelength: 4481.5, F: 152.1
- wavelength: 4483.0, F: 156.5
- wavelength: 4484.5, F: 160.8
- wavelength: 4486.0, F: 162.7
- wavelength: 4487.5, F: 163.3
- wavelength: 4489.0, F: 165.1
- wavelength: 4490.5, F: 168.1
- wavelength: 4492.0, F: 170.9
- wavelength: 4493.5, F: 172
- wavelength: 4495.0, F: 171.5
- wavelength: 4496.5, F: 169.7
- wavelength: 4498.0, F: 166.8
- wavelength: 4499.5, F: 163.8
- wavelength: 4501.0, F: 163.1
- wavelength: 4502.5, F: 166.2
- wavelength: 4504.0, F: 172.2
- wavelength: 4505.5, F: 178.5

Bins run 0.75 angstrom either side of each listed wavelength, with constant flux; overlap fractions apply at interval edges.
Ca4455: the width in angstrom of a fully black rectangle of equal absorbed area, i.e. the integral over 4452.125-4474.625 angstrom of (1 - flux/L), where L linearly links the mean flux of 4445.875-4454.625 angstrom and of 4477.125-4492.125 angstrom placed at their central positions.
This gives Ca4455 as -0.48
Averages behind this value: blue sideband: 159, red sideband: 160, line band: 163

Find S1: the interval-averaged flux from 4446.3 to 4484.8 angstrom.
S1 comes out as 161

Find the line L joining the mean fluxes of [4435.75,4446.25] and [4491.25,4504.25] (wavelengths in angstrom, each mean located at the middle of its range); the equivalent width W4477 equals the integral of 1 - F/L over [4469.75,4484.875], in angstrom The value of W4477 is 0.31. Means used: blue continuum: 160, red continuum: 168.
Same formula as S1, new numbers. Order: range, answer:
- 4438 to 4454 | 159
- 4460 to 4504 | 164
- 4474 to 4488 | 160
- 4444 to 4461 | 159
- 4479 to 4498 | 164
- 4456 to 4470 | 161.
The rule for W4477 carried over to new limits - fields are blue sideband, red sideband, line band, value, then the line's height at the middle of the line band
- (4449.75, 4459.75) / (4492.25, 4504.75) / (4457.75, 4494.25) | 0.3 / 164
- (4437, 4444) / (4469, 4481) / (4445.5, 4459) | 0.2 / 162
